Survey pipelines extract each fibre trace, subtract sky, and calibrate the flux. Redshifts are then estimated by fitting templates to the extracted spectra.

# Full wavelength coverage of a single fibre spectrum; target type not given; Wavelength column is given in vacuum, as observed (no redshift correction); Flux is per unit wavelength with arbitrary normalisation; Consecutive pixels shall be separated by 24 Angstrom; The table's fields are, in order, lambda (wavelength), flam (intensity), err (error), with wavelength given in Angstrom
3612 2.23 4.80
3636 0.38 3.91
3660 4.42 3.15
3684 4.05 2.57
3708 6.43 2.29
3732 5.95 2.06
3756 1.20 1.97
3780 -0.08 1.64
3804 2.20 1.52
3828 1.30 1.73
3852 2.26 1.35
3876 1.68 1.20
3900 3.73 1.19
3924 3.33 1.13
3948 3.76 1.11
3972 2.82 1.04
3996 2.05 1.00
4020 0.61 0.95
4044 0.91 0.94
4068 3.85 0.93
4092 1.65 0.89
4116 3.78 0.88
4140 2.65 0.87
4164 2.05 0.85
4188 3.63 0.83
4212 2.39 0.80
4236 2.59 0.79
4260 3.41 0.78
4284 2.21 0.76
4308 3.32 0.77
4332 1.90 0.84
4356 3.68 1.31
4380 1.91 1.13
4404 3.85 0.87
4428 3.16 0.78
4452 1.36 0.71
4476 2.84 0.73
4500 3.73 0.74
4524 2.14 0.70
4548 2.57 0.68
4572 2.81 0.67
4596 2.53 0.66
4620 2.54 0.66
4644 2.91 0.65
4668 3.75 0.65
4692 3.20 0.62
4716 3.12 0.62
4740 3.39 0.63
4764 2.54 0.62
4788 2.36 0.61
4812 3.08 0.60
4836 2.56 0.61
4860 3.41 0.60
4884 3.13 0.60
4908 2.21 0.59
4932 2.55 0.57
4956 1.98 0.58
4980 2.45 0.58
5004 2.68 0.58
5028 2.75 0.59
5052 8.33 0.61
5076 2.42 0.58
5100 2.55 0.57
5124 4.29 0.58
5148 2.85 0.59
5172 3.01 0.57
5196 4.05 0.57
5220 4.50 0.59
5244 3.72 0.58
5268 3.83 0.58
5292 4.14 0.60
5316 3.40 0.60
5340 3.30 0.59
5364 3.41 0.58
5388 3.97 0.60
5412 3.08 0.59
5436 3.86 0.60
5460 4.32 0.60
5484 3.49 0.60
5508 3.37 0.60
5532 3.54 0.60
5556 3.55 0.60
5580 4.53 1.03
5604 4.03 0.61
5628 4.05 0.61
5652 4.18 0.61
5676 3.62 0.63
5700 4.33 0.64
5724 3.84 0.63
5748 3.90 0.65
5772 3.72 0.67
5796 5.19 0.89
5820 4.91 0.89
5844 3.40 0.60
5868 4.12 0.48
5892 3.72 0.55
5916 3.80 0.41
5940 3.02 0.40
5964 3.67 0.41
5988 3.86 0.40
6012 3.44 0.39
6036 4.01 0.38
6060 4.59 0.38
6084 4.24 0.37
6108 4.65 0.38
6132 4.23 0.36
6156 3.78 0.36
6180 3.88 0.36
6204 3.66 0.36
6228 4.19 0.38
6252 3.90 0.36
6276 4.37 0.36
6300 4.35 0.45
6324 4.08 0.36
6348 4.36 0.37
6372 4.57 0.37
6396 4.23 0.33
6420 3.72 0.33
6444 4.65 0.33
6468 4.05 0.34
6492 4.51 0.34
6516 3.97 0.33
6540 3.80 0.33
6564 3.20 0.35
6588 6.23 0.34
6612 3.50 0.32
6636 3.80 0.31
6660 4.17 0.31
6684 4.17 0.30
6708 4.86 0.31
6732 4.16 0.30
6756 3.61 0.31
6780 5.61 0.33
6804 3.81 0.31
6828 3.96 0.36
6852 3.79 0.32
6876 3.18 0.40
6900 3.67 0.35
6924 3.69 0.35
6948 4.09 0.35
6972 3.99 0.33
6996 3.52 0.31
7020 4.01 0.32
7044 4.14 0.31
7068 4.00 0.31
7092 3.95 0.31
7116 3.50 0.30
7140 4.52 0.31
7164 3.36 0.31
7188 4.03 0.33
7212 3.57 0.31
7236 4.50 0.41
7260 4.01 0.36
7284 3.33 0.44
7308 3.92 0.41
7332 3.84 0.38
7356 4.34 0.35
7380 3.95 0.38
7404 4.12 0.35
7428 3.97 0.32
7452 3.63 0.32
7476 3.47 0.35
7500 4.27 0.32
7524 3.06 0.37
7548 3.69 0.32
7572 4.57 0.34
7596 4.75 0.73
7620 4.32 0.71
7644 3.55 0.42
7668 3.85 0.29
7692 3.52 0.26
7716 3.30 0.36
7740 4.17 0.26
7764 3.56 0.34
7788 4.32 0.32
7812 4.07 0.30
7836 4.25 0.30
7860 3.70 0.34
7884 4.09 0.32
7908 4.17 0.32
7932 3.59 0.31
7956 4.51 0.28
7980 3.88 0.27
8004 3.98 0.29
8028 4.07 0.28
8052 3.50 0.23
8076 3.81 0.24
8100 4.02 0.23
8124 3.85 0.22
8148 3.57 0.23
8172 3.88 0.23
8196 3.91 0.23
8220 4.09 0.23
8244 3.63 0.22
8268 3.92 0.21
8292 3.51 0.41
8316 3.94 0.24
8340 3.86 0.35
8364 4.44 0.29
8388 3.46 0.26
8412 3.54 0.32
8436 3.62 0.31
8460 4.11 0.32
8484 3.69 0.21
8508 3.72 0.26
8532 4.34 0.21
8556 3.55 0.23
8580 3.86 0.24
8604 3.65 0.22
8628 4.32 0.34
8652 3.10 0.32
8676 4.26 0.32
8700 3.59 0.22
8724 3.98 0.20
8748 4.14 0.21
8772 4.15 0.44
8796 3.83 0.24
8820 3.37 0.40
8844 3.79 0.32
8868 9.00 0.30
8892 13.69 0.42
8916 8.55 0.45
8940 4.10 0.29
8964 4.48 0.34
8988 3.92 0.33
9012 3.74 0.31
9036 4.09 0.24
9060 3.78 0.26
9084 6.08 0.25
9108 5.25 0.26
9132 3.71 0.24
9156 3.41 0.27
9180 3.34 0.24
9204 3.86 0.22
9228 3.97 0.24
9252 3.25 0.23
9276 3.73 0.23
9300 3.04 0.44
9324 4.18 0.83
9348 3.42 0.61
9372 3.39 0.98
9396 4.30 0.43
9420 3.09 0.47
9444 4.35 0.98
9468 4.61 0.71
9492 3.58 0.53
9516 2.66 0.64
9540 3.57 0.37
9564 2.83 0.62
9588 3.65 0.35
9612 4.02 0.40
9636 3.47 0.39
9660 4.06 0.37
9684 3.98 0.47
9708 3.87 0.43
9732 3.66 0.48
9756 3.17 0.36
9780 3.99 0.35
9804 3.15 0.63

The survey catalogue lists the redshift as 0.35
